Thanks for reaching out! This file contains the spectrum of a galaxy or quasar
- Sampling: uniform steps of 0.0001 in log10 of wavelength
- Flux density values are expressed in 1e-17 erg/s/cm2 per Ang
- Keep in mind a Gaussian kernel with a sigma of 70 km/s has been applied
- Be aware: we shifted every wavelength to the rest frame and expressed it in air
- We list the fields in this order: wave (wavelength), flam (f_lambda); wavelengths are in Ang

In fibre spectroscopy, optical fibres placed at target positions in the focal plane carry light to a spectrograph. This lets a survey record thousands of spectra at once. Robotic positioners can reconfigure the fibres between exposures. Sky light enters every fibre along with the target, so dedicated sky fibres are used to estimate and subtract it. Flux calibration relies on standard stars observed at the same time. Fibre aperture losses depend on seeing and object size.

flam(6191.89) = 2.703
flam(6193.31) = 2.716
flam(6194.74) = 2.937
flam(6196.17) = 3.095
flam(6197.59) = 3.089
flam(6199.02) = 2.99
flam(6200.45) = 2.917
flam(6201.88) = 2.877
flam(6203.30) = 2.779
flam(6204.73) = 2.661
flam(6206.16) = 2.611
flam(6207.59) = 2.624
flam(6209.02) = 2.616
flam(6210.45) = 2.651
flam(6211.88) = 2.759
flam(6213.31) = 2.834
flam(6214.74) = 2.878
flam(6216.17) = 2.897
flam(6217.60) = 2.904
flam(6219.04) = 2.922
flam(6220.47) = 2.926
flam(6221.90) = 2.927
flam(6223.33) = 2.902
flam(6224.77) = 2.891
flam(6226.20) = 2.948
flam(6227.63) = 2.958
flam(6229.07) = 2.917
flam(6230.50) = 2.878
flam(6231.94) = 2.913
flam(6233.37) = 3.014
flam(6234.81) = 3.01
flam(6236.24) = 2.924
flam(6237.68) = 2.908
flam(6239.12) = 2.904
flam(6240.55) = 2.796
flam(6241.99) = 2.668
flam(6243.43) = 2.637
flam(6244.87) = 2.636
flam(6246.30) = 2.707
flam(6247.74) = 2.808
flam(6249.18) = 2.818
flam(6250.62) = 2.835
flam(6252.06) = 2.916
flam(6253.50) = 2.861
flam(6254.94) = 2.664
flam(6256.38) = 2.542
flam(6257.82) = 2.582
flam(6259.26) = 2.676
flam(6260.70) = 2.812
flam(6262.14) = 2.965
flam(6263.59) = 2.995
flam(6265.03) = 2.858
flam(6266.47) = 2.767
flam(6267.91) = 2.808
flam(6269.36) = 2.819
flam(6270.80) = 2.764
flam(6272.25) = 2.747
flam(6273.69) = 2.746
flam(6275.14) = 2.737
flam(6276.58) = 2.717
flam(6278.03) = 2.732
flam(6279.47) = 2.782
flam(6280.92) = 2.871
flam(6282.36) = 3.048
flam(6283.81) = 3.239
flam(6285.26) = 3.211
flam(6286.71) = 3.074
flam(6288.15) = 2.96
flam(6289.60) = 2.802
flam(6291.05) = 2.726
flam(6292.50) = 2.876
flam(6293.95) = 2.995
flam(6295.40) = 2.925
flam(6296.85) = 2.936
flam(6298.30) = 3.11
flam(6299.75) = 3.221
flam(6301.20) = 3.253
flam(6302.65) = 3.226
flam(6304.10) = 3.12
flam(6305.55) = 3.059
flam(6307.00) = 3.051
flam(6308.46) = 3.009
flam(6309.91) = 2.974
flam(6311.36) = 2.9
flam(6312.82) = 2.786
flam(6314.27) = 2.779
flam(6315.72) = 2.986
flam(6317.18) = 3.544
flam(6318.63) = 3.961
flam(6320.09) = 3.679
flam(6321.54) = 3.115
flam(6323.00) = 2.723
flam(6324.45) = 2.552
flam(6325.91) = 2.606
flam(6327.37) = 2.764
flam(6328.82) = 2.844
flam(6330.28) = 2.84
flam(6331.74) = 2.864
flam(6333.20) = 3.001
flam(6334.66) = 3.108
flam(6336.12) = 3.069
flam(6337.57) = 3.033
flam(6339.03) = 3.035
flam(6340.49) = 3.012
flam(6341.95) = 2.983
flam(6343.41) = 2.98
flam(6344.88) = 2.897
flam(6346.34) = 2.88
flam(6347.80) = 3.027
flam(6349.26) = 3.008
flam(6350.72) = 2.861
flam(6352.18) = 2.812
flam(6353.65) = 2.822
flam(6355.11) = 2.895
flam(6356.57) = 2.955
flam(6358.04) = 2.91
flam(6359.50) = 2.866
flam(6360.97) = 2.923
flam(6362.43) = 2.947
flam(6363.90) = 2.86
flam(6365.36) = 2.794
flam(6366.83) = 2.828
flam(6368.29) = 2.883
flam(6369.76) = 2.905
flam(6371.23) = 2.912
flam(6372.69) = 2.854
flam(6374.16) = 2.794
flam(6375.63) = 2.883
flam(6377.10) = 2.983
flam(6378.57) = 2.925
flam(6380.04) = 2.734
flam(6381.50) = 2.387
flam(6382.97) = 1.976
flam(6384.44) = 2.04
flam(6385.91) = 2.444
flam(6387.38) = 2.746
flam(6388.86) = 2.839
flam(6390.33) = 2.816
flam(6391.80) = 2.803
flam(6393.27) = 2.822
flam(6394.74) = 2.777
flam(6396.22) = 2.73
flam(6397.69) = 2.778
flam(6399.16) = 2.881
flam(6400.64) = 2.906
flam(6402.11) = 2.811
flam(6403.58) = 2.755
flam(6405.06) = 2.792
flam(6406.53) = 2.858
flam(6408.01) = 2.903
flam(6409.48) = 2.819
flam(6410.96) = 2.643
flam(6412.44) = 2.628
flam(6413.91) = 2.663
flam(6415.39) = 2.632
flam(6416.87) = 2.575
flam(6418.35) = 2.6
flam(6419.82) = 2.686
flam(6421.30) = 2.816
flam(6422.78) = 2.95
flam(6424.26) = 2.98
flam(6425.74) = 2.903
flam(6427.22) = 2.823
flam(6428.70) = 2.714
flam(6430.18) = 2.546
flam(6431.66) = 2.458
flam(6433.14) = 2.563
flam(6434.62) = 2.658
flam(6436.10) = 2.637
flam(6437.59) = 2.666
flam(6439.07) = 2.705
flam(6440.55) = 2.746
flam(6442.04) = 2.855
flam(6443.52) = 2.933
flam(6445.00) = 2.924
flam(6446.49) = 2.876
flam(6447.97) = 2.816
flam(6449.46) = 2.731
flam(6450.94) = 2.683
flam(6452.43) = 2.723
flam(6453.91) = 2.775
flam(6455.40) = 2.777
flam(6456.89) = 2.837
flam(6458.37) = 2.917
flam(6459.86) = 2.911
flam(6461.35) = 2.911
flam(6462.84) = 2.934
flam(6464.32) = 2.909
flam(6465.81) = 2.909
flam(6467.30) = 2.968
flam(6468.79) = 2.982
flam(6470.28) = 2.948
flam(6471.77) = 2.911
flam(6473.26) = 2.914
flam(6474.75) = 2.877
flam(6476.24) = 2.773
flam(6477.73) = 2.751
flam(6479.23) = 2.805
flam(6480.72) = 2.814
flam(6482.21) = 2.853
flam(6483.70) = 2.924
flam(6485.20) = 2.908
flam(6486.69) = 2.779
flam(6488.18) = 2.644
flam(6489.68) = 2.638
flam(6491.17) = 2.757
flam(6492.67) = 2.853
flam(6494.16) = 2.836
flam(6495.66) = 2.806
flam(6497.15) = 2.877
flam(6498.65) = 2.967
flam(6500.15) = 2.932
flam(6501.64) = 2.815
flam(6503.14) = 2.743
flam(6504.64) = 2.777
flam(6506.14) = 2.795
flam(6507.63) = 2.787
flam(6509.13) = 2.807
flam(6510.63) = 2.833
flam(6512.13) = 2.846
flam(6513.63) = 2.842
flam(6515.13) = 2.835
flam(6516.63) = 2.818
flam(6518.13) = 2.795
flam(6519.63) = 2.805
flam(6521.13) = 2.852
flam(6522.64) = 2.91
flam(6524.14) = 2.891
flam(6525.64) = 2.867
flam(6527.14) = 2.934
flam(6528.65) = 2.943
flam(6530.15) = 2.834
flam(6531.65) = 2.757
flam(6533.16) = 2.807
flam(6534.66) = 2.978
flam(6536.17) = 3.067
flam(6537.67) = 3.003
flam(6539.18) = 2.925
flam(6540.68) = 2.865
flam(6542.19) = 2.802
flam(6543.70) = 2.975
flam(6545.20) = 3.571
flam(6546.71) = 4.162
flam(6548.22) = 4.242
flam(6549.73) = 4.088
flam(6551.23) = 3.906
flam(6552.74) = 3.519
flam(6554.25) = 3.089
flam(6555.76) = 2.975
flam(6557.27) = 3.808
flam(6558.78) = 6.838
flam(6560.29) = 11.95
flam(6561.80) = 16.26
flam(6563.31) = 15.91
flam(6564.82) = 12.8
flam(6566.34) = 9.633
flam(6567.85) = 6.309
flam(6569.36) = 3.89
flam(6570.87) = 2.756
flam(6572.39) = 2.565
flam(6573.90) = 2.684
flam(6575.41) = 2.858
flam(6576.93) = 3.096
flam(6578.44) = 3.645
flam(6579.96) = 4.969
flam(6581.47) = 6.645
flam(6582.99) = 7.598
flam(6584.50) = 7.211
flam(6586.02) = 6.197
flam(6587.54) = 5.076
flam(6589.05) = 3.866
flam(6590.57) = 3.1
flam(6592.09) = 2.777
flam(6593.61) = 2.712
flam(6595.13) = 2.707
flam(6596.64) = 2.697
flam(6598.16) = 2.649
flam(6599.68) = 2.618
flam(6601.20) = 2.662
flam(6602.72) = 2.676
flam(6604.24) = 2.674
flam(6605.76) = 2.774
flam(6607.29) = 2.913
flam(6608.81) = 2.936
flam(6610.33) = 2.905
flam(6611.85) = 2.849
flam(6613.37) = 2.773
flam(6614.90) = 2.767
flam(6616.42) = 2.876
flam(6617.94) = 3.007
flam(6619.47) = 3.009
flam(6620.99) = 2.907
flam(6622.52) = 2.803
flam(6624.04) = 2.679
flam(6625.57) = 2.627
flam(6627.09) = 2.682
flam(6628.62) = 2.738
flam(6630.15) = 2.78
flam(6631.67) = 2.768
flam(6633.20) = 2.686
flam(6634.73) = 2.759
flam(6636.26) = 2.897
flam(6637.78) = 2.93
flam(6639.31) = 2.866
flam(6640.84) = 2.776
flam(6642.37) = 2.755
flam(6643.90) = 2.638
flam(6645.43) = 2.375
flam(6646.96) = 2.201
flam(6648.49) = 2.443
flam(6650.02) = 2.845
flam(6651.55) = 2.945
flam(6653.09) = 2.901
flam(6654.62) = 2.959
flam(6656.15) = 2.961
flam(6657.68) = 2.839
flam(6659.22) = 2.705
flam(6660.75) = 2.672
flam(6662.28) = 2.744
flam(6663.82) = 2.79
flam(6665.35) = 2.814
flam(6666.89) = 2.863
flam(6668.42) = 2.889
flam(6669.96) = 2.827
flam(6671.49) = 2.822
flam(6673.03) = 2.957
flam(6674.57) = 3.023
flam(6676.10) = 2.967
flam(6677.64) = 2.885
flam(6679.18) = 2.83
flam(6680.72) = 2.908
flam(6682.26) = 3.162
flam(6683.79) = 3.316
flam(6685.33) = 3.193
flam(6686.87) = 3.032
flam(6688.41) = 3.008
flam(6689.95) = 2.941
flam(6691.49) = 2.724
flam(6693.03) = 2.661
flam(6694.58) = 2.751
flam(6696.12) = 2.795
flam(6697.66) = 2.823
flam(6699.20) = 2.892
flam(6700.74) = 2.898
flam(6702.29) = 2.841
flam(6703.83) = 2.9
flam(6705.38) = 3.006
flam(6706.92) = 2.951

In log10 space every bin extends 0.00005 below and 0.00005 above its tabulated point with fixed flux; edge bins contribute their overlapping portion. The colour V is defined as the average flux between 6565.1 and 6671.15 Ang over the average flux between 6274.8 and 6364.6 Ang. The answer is 1.11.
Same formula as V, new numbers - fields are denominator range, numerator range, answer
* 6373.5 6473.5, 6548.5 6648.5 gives 1.49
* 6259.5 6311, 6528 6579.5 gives 1.67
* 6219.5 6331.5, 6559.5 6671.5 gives 1.33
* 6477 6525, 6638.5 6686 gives 1.00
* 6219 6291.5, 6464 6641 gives 1.27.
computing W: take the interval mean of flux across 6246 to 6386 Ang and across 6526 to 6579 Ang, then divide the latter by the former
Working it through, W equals 1.7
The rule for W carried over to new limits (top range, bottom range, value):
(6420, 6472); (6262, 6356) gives 0.95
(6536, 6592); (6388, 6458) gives 1.92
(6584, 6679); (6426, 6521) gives 1.05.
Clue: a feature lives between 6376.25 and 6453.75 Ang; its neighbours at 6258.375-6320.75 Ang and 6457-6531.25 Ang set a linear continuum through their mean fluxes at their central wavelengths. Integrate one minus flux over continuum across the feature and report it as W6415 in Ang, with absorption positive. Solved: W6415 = 4.7 Ang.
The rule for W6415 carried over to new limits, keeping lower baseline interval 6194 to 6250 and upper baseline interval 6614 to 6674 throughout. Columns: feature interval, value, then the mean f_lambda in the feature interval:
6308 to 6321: -1.6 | 3.18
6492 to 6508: -0.2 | 2.84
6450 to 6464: -0.1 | 2.83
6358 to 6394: 0.9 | 2.75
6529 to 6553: -4.1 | 3.27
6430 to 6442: 0.7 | 2.64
